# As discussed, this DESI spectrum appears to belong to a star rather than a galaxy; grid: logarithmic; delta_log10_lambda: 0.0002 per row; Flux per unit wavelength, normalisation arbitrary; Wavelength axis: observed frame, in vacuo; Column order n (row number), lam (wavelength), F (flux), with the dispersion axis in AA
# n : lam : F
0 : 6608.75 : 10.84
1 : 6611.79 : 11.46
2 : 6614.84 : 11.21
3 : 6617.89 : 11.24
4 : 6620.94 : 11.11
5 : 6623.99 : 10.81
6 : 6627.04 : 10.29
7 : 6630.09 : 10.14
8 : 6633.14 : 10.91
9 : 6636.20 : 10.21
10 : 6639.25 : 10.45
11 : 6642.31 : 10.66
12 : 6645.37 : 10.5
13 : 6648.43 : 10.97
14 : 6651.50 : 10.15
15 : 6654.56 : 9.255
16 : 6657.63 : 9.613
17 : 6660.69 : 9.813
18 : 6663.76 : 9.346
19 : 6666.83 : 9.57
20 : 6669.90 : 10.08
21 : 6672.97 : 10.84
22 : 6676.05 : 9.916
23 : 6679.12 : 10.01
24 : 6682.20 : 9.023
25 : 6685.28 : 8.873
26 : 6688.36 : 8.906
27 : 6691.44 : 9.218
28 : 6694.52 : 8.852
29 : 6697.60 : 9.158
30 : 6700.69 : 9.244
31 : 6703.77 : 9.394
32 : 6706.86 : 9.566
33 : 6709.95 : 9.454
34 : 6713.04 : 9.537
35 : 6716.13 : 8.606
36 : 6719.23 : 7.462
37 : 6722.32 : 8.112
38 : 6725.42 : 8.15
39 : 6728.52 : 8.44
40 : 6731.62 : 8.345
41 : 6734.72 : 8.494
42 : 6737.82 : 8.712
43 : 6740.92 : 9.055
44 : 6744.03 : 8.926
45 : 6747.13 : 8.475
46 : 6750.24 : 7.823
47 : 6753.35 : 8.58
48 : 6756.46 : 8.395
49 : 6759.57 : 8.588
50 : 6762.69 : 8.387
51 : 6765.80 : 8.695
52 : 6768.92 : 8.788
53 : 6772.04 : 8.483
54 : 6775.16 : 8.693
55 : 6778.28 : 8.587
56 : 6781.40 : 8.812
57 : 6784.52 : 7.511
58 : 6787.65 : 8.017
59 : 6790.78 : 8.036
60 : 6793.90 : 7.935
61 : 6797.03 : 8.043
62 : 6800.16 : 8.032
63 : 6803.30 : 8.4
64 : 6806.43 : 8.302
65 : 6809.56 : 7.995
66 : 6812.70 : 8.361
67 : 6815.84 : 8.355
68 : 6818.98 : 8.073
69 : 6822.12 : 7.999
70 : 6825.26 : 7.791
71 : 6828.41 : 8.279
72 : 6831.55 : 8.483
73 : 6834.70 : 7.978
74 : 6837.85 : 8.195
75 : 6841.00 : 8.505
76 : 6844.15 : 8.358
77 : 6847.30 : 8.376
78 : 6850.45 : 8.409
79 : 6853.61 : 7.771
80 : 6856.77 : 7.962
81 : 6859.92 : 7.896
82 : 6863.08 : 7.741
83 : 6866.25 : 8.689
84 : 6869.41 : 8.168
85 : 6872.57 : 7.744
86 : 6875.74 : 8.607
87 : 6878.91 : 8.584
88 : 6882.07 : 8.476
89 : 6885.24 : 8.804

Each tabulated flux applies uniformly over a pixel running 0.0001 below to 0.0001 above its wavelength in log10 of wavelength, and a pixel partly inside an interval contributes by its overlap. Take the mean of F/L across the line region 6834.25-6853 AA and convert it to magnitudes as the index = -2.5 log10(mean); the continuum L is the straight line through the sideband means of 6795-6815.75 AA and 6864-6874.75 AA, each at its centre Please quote -0.01 mag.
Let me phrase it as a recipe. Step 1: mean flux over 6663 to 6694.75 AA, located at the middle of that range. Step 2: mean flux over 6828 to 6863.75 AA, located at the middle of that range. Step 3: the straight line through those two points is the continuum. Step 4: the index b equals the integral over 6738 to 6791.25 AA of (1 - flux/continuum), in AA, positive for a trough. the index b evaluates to 2.18 AA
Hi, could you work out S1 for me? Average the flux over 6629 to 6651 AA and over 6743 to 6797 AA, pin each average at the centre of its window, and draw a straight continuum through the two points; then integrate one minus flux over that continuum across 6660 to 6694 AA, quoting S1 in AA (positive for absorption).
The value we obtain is 1.2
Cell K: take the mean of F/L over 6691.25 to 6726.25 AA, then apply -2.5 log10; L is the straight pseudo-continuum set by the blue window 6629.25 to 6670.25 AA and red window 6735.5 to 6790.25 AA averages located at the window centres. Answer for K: 0.04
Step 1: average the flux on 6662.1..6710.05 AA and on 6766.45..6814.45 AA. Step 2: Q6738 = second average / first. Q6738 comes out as 0.87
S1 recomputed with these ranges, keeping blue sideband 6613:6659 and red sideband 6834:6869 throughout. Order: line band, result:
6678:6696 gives 1.5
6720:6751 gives 3.2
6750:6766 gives 1.3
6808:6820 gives 0.5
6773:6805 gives 2.3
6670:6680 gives -0.2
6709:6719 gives 0.7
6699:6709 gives 0.4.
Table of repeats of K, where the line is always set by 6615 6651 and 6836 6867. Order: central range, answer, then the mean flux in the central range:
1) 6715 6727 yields 0.20 mag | 8.06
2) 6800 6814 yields 0.06 mag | 8.23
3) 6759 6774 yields 0.07 mag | 8.59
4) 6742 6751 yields 0.11 mag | 8.49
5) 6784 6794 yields 0.13 mag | 7.9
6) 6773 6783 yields 0.04 mag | 8.68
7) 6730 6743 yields 0.10 mag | 8.66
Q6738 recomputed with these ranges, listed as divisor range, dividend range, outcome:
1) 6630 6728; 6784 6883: 0.86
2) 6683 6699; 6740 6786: 0.95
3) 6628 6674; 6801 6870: 0.81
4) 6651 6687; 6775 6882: 0.85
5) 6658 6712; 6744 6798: 0.88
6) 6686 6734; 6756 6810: 0.94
